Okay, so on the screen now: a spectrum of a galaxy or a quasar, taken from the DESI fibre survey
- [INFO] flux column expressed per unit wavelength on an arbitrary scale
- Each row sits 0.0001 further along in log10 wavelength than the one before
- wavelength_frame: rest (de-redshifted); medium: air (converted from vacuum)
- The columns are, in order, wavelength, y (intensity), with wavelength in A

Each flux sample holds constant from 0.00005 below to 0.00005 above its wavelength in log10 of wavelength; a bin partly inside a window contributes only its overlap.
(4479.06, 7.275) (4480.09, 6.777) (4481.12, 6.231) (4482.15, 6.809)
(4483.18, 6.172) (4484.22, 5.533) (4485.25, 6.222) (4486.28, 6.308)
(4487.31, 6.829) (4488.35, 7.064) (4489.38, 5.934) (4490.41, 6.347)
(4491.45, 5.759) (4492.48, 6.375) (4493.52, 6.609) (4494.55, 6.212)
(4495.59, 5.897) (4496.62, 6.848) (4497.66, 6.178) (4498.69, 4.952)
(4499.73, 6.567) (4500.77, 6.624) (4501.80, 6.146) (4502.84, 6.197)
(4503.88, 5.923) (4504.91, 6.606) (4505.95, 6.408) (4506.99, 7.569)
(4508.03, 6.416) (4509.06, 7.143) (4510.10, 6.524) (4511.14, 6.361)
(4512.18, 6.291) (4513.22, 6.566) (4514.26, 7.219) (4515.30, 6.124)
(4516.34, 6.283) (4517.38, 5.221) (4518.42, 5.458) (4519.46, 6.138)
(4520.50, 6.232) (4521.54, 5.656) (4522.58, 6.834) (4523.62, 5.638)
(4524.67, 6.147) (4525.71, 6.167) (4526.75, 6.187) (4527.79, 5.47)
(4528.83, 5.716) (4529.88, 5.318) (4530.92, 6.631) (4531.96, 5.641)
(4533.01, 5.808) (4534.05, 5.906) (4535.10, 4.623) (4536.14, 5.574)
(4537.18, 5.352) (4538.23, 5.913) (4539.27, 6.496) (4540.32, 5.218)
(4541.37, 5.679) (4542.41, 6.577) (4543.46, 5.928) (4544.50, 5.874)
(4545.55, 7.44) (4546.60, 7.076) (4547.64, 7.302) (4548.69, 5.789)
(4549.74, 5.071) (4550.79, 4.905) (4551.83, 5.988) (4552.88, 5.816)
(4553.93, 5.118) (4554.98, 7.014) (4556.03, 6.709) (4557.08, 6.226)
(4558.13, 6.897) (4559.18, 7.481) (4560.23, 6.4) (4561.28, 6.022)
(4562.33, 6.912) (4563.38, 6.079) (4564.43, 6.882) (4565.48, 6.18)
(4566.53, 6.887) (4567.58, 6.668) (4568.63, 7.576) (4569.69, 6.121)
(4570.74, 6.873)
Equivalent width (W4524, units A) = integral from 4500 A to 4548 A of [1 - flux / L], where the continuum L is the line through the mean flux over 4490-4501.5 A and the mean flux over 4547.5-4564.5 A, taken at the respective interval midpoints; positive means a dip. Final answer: 0.4 A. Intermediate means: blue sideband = 6.21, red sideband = 6.23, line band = 6.16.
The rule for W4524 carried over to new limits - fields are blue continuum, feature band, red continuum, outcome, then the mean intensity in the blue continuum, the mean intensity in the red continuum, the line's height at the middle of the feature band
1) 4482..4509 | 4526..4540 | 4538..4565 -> 1.22 A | 6.34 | 6.27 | 6.29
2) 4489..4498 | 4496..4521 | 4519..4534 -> -0.87 A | 6.24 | 5.97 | 6.12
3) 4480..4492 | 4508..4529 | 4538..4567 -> 0.40 A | 6.32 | 6.28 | 6.3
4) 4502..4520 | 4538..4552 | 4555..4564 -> 0.96 A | 6.37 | 6.62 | 6.54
